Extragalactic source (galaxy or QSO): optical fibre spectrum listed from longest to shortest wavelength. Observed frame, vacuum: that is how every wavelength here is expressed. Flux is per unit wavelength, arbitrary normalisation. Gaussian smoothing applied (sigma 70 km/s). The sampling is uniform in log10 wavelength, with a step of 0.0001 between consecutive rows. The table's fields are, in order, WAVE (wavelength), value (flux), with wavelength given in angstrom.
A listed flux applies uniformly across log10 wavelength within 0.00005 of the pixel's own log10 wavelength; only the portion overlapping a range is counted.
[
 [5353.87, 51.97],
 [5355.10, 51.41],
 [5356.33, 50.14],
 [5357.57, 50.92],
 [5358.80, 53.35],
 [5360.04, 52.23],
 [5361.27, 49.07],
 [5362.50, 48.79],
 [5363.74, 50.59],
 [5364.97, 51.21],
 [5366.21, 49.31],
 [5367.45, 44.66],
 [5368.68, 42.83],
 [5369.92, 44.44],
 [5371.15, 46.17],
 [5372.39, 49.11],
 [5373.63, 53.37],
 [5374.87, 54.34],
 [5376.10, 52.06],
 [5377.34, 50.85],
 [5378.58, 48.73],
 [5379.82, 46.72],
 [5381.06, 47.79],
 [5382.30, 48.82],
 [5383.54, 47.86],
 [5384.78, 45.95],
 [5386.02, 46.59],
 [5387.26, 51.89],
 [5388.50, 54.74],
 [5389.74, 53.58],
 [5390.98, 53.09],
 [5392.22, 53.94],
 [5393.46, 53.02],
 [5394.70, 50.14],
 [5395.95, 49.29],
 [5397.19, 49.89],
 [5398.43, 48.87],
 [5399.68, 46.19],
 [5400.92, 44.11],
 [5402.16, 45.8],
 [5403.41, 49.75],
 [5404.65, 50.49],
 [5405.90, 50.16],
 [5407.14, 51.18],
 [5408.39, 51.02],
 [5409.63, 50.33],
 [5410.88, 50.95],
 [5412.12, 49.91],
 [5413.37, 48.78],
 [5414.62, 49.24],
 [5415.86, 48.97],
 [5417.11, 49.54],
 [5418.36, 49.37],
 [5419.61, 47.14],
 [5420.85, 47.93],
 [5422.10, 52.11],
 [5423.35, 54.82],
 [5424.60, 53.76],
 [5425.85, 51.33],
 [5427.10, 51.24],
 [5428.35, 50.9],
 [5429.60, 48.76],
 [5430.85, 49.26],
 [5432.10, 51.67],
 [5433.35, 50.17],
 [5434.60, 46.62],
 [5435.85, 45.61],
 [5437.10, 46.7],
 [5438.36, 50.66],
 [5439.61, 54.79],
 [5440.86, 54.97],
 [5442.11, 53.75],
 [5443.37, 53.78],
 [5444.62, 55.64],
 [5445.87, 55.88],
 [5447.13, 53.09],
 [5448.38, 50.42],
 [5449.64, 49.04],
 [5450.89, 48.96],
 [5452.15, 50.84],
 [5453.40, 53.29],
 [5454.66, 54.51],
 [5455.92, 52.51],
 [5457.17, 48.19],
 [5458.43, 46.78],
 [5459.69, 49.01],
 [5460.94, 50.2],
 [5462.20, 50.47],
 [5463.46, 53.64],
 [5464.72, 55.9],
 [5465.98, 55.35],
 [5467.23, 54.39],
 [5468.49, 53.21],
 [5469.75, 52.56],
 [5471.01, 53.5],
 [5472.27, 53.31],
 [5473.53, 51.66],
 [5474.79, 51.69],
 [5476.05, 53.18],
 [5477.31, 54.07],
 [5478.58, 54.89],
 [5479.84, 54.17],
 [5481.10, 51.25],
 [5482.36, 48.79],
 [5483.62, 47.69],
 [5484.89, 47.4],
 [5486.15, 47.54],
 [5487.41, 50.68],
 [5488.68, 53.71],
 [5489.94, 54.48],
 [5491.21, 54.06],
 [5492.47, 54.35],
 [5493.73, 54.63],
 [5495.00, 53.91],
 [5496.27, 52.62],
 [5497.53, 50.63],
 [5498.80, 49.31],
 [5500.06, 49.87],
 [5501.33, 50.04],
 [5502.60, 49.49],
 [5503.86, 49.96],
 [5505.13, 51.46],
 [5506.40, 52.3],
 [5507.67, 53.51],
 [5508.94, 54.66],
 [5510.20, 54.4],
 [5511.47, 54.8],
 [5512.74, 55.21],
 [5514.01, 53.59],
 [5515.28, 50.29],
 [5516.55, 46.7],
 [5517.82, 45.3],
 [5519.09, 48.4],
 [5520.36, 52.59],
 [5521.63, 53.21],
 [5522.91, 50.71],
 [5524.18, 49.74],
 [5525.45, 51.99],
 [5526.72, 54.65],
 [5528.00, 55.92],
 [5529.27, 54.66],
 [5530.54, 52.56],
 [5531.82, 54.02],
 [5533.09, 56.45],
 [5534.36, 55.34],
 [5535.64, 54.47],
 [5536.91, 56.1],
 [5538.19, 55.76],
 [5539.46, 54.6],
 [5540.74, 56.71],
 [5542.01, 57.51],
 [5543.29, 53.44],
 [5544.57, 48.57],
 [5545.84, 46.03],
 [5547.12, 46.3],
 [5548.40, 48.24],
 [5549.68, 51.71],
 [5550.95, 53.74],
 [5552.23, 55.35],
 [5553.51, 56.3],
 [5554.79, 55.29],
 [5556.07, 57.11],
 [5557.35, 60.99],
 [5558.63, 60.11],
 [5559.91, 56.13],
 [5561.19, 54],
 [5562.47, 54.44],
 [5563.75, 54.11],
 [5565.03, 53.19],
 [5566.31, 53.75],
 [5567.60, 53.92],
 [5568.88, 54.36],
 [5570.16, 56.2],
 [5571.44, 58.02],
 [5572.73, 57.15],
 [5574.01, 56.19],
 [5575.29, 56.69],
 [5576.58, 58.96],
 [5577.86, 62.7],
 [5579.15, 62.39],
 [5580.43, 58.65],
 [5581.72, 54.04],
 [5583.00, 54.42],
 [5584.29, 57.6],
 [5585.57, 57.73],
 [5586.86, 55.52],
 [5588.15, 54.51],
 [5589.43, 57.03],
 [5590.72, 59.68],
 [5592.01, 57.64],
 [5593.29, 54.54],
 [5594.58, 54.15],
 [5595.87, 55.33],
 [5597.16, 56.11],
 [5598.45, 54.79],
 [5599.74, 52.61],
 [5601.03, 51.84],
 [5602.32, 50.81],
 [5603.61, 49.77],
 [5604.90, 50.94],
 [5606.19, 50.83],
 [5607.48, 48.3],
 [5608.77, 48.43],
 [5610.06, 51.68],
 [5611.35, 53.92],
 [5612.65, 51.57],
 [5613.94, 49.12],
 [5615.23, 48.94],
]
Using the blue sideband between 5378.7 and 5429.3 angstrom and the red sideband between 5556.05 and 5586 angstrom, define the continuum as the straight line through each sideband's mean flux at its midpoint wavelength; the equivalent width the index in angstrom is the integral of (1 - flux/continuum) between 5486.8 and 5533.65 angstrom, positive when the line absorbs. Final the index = 1.7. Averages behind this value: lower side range 49.9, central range 52.3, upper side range 56.8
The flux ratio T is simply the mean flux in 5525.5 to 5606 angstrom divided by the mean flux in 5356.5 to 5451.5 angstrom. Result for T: 1.10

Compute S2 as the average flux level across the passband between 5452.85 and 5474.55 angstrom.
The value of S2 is 52.2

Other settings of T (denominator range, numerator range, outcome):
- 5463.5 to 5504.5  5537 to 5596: 1.06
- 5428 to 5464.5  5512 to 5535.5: 1.02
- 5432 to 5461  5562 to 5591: 1.11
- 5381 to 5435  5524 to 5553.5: 1.07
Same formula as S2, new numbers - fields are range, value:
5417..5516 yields 51.7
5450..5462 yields 50.5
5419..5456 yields 51.3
